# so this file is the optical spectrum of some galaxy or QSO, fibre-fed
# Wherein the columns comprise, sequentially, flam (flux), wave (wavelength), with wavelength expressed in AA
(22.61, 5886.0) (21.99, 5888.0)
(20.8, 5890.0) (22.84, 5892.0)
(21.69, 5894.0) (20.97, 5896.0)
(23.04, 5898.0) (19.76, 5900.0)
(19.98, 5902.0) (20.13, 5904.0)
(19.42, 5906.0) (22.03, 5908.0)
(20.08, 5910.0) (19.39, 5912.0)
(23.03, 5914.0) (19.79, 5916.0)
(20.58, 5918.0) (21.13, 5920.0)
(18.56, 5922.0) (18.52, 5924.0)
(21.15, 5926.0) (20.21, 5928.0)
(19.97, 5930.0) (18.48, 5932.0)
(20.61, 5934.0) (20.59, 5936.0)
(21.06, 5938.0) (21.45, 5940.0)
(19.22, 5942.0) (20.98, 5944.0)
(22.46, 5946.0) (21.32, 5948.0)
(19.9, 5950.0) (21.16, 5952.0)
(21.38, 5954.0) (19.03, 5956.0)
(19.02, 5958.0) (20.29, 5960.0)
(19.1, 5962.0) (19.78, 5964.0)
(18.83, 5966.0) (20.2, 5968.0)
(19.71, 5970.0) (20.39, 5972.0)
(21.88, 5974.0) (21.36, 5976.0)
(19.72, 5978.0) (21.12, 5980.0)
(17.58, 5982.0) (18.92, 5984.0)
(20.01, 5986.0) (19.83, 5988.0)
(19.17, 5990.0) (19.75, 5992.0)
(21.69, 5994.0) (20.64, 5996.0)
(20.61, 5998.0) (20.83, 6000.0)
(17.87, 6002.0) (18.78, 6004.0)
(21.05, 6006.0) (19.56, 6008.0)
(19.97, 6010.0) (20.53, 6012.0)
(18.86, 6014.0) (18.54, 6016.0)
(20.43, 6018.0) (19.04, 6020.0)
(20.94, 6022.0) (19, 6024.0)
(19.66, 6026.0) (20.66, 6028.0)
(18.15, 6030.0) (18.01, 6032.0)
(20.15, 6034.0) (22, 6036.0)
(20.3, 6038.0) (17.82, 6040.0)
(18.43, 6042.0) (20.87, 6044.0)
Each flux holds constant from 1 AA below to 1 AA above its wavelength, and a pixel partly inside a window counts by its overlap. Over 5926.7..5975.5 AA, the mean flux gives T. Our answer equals 20.3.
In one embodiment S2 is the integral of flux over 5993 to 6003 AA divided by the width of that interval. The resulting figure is 20.3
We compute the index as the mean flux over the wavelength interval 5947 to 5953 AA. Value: 20.8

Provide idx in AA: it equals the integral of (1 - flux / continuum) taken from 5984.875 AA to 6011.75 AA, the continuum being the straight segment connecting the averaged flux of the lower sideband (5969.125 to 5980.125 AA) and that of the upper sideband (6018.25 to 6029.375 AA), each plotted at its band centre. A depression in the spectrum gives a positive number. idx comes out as 0.4 AA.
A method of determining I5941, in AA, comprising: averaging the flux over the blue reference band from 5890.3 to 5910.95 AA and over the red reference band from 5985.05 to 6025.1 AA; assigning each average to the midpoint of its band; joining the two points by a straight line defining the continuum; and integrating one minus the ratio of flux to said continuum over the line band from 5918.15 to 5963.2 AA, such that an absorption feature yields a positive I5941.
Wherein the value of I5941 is 0.6 AA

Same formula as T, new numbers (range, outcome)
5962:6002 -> 20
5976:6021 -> 19.8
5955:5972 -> 19.5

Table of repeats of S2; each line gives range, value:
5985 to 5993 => 19.7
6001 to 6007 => 19.2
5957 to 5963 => 19.5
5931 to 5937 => 19.9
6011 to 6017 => 19.3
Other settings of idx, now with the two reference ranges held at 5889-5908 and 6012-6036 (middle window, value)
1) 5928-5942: 0.2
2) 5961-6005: 0.3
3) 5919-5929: 0.4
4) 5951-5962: 0.1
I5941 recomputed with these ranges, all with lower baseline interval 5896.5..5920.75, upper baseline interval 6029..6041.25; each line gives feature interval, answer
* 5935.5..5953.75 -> -0.5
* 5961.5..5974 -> 0.1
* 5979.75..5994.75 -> 0.2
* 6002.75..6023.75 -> -0.1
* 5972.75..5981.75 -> -0.3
